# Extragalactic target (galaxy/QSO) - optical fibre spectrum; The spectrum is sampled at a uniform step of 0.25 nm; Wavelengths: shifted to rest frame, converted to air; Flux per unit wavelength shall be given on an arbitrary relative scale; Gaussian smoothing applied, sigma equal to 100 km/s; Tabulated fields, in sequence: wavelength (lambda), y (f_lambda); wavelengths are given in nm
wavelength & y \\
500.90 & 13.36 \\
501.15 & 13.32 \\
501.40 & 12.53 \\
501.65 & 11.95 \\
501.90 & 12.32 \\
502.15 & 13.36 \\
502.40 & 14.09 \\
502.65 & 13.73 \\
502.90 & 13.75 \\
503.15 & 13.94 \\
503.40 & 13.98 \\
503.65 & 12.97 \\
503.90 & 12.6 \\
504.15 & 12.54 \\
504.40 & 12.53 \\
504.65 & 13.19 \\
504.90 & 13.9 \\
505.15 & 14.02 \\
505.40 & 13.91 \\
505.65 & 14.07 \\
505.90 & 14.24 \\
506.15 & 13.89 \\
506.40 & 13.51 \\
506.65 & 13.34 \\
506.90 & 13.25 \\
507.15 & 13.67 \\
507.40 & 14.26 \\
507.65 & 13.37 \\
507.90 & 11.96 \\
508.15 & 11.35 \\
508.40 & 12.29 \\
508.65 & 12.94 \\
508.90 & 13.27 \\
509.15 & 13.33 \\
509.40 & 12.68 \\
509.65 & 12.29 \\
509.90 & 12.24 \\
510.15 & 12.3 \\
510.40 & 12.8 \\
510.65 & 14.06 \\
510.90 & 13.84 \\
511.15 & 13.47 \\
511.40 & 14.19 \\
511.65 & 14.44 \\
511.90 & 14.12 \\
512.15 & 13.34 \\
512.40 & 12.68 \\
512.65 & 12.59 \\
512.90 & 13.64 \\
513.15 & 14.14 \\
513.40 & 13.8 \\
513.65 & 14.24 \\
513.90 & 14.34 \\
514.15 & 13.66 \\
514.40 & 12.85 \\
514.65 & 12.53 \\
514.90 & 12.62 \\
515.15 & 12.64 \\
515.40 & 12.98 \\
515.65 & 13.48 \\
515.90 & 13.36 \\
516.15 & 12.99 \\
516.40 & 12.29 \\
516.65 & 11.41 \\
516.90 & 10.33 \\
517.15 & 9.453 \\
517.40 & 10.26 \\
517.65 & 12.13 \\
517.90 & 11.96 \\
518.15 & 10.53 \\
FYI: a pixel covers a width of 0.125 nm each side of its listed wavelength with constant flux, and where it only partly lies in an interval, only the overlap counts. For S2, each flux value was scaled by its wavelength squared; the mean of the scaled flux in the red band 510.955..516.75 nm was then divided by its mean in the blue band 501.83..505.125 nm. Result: 1.0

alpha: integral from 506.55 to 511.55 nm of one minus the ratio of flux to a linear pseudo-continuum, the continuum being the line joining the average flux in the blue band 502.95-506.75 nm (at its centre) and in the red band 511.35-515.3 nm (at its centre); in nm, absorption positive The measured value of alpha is 0.16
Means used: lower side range 13.5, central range 13.1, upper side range 13.5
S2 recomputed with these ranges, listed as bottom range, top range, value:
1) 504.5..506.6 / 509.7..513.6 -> 1.00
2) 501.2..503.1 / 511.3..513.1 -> 1.08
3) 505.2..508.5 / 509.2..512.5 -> 1.01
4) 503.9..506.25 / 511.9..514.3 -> 1.04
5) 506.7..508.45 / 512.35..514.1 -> 1.08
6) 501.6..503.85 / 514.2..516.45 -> 1.01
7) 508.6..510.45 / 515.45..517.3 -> 0.96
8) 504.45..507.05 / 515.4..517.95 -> 0.90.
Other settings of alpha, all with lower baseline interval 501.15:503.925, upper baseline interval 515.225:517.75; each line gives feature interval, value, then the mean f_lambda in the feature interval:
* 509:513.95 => -0.42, 13.4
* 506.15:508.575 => -0.05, 13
